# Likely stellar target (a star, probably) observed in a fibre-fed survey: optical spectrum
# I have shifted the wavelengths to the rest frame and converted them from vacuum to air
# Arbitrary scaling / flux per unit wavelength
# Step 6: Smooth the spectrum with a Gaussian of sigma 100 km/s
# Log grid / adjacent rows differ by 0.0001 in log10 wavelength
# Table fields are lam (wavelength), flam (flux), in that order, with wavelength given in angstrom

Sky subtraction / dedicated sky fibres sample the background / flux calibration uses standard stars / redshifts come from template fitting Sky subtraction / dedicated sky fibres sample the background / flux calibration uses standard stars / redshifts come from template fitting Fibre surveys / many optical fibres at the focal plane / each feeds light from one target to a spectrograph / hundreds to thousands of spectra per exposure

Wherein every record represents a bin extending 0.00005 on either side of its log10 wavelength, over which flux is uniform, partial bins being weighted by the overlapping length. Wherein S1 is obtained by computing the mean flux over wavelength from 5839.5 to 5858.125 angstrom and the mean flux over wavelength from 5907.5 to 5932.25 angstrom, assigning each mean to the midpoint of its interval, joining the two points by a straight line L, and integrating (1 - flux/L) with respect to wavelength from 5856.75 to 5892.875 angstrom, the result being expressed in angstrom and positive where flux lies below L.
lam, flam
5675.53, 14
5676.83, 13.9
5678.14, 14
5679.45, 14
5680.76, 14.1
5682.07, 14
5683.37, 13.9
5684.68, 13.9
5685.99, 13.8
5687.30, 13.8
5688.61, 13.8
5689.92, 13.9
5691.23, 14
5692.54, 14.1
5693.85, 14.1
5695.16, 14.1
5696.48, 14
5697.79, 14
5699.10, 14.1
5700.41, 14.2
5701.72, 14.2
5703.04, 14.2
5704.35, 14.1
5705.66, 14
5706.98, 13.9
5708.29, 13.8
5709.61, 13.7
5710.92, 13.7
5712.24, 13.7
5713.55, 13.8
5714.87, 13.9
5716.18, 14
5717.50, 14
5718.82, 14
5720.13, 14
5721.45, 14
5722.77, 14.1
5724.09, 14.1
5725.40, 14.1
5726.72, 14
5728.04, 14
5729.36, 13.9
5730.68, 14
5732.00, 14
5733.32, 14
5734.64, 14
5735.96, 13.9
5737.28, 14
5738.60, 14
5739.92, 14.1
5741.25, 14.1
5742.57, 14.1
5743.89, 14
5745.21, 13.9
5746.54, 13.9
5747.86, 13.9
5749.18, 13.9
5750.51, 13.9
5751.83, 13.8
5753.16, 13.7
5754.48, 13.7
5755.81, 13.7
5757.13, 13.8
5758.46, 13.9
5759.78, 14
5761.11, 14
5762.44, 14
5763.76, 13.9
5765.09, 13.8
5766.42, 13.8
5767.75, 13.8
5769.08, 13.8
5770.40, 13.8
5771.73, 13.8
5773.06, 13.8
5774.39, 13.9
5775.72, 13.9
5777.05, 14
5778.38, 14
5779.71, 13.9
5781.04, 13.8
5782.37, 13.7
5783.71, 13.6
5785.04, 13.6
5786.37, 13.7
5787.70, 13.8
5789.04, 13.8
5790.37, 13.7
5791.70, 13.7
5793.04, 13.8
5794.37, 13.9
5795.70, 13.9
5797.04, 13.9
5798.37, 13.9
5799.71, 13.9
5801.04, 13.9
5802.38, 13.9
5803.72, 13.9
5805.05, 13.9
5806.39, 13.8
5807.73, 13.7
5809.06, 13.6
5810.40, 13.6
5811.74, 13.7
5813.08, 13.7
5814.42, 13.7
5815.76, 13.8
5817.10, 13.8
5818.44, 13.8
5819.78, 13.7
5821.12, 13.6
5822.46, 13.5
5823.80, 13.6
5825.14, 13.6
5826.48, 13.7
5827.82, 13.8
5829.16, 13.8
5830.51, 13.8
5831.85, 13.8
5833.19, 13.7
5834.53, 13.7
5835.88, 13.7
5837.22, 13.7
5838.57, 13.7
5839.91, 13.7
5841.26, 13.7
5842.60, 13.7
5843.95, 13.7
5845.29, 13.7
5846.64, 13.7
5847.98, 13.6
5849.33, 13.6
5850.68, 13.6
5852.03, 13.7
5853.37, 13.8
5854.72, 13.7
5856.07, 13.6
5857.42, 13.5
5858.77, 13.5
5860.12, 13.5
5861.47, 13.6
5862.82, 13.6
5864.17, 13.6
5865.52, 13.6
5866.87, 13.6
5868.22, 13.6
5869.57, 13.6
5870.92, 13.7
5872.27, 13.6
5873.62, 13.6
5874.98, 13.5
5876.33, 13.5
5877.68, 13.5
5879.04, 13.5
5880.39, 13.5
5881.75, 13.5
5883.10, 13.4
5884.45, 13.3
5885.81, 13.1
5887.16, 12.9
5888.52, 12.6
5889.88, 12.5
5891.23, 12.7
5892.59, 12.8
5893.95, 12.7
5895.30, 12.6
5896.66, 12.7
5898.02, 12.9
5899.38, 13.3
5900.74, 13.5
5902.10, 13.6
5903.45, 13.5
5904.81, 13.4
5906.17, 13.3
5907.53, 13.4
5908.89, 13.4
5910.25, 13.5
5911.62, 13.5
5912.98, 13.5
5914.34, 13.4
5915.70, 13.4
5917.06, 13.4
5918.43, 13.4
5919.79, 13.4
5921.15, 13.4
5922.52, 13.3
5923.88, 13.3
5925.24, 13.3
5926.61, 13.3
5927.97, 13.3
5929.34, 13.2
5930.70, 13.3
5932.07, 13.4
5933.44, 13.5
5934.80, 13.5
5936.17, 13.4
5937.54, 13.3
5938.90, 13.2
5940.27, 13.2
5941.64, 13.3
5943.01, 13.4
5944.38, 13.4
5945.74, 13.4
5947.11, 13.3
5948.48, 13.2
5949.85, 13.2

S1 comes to 0.5 angstrom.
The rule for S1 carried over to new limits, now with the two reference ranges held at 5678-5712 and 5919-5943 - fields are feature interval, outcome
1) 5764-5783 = -0.1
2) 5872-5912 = 0.6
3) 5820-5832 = -0.1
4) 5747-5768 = -0.1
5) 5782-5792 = 0.0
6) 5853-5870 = -0.1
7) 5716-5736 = -0.2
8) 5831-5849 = -0.2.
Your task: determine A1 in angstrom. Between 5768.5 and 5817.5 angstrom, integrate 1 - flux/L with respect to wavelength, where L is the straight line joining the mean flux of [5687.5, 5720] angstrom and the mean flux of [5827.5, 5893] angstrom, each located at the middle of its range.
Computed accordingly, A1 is -0.3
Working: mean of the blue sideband 14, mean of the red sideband 13.5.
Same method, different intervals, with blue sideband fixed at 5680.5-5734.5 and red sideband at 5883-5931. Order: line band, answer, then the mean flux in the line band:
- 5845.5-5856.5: -0.2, 13.7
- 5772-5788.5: -0.1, 13.8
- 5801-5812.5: -0.1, 13.8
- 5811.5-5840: -0.4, 13.7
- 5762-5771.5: -0.1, 13.8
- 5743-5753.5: -0.1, 13.9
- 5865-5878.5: -0.2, 13.6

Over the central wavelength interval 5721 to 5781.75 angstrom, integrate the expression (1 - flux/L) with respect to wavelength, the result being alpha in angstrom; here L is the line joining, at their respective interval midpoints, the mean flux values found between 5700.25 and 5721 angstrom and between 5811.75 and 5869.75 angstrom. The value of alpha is -0.3 angstrom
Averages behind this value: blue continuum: 13.9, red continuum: 13.7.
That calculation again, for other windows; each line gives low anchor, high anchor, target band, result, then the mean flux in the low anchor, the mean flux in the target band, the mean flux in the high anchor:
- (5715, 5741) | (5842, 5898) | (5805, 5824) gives -0.1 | 14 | 13.7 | 13.4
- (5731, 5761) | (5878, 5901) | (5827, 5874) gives -1.4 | 13.9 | 13.7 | 13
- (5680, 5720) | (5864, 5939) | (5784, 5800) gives -0.1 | 14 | 13.8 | 13.3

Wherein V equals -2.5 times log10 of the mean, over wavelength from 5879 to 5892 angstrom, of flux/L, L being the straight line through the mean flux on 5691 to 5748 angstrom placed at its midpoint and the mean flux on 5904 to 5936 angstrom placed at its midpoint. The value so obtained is 0.03 mag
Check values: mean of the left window 14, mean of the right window 13.4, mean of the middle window 13.1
